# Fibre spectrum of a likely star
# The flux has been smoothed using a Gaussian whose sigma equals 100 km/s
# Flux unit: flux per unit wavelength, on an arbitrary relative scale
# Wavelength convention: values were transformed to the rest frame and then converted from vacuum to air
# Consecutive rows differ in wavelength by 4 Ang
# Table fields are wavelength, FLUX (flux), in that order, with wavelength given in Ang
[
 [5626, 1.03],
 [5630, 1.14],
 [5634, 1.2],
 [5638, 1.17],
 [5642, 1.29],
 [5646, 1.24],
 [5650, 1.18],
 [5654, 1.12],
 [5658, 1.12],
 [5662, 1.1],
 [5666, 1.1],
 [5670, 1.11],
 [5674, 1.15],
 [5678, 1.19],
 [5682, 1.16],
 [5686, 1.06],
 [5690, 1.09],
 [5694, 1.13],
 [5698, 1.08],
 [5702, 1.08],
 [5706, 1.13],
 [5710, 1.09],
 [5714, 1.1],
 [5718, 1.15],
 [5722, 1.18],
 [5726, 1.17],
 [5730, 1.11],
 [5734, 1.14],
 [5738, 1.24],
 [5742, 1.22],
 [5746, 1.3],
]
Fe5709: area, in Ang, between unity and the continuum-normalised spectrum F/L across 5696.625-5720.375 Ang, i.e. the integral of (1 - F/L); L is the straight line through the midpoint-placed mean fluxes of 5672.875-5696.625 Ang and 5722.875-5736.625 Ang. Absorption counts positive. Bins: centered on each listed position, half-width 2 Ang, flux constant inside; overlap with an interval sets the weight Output 0.7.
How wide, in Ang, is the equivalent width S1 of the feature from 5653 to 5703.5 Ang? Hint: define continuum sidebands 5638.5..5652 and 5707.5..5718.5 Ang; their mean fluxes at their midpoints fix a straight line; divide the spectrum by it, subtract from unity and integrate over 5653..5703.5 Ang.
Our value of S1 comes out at 2.40 Ang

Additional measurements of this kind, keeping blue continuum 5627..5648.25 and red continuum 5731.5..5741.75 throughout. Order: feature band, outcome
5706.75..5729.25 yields 1.1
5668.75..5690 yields 1.2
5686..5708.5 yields 1.8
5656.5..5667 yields 0.8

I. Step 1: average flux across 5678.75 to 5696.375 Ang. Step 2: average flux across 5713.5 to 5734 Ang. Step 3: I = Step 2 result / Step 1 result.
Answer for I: 1.0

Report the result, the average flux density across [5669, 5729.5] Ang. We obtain 1.12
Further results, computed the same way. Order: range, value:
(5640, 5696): 1.15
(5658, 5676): 1.12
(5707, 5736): 1.13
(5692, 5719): 1.11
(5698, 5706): 1.09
